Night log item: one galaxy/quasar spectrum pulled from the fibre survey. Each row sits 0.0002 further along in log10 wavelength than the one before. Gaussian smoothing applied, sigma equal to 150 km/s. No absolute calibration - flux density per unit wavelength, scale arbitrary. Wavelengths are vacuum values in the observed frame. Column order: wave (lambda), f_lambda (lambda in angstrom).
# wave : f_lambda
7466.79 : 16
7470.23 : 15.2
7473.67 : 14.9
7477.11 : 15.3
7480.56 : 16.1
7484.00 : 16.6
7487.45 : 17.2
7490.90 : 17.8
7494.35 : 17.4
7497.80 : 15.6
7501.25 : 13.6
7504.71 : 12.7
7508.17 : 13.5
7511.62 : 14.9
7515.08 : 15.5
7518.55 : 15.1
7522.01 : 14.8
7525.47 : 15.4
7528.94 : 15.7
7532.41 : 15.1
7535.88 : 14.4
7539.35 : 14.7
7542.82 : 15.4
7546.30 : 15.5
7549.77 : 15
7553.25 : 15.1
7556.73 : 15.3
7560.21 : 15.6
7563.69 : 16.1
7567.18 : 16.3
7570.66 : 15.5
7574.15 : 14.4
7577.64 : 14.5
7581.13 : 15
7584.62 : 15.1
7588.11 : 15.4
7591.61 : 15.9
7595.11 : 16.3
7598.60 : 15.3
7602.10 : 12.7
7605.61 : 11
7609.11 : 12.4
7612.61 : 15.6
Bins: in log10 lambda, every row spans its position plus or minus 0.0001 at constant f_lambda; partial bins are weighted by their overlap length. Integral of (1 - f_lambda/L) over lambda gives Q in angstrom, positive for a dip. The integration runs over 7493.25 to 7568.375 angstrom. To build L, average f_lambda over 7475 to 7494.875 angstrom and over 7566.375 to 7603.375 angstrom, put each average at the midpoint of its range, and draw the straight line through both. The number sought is 4.0 angstrom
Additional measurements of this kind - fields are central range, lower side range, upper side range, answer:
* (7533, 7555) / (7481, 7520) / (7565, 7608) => 0.1 angstrom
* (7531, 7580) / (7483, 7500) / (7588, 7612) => 0.1 angstrom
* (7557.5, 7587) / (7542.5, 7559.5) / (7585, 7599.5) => 0.3 angstrom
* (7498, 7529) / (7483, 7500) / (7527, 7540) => 2.5 angstrom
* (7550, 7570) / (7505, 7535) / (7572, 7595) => -0.8 angstrom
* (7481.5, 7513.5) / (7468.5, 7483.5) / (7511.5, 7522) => -0.4 angstrom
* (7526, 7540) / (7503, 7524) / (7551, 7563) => -0.2 angstrom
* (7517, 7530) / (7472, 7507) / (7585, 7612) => 0.0 angstrom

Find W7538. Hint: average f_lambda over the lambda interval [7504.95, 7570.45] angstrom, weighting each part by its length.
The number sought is 15.1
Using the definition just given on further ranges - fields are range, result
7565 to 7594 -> 15.3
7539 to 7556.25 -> 15.2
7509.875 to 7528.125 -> 15.2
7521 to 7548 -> 15.1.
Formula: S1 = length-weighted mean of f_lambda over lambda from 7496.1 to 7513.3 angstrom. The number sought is 14.1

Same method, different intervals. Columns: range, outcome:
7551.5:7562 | 15.3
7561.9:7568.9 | 16.2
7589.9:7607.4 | 14.2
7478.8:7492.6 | 16.9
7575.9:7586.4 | 14.9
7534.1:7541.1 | 14.6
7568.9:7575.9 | 15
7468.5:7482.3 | 15.4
